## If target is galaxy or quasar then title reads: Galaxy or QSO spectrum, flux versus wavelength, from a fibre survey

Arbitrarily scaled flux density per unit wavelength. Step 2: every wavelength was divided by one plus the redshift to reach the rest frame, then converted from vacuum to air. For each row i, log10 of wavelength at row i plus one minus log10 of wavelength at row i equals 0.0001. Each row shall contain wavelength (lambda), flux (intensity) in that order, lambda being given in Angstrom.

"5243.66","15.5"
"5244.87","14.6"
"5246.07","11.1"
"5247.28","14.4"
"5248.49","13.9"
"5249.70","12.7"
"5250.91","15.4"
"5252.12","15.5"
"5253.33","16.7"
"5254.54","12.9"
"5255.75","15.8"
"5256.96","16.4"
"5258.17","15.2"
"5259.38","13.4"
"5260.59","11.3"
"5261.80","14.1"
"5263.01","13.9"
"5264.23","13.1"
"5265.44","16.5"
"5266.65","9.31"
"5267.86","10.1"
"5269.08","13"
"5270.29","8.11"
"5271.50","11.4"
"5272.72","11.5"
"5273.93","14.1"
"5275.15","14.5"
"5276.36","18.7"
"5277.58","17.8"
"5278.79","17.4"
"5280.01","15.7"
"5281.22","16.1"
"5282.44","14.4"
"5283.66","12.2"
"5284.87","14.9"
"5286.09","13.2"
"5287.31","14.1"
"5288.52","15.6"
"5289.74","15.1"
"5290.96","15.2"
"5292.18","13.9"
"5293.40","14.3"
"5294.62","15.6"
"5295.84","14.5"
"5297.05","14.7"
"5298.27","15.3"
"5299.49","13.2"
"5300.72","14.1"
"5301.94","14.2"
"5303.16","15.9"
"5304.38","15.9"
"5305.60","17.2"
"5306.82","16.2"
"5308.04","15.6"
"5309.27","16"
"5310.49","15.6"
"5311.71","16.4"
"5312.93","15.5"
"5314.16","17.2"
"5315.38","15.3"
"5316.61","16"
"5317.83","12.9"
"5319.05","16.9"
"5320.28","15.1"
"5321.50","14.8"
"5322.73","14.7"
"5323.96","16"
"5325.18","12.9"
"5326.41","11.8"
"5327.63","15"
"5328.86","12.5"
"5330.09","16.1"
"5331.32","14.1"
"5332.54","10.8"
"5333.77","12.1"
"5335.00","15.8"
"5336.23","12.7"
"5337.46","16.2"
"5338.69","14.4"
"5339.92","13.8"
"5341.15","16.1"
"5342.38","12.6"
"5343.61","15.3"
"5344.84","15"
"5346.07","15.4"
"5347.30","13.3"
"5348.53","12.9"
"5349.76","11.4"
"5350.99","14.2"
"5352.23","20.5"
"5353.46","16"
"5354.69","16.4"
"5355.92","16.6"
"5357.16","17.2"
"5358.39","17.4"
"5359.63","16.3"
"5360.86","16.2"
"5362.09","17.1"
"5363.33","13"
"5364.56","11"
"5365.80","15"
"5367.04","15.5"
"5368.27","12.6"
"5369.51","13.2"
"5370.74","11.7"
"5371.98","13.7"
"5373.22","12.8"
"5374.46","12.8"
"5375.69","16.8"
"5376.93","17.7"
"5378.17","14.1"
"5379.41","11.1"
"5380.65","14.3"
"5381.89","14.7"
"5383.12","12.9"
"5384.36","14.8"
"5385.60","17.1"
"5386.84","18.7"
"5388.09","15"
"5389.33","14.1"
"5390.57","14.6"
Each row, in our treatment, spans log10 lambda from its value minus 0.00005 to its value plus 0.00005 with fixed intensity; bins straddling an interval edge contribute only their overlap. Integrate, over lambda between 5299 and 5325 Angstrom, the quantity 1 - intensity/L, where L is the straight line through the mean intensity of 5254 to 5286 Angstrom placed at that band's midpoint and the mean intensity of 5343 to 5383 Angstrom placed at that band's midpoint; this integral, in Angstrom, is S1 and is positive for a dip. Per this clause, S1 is -2.1 Angstrom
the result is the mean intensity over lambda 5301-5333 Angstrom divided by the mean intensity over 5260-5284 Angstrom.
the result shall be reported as 1.10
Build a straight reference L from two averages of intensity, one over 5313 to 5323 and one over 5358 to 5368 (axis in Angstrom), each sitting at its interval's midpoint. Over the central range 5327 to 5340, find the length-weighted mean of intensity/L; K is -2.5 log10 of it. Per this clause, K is 0.10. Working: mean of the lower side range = 15.4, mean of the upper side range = 15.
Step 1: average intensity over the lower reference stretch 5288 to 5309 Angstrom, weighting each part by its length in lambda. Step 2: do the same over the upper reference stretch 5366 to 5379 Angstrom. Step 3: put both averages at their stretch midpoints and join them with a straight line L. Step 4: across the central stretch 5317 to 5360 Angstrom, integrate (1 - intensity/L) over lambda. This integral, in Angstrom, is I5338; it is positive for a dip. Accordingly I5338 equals -0.6 Angstrom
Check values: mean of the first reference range 15.1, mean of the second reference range 14.1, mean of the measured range 14.7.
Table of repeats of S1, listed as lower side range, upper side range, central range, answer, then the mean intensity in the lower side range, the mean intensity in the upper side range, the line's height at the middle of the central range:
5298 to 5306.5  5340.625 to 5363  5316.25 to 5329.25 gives 0.7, 15.1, 15.5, 15.3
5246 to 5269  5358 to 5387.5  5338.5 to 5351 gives 0.3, 13.8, 14.6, 14.4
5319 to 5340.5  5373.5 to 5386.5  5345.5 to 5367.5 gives -1.3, 14.1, 14.7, 14.4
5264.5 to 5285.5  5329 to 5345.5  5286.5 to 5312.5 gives -2.2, 13.9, 14.2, 14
